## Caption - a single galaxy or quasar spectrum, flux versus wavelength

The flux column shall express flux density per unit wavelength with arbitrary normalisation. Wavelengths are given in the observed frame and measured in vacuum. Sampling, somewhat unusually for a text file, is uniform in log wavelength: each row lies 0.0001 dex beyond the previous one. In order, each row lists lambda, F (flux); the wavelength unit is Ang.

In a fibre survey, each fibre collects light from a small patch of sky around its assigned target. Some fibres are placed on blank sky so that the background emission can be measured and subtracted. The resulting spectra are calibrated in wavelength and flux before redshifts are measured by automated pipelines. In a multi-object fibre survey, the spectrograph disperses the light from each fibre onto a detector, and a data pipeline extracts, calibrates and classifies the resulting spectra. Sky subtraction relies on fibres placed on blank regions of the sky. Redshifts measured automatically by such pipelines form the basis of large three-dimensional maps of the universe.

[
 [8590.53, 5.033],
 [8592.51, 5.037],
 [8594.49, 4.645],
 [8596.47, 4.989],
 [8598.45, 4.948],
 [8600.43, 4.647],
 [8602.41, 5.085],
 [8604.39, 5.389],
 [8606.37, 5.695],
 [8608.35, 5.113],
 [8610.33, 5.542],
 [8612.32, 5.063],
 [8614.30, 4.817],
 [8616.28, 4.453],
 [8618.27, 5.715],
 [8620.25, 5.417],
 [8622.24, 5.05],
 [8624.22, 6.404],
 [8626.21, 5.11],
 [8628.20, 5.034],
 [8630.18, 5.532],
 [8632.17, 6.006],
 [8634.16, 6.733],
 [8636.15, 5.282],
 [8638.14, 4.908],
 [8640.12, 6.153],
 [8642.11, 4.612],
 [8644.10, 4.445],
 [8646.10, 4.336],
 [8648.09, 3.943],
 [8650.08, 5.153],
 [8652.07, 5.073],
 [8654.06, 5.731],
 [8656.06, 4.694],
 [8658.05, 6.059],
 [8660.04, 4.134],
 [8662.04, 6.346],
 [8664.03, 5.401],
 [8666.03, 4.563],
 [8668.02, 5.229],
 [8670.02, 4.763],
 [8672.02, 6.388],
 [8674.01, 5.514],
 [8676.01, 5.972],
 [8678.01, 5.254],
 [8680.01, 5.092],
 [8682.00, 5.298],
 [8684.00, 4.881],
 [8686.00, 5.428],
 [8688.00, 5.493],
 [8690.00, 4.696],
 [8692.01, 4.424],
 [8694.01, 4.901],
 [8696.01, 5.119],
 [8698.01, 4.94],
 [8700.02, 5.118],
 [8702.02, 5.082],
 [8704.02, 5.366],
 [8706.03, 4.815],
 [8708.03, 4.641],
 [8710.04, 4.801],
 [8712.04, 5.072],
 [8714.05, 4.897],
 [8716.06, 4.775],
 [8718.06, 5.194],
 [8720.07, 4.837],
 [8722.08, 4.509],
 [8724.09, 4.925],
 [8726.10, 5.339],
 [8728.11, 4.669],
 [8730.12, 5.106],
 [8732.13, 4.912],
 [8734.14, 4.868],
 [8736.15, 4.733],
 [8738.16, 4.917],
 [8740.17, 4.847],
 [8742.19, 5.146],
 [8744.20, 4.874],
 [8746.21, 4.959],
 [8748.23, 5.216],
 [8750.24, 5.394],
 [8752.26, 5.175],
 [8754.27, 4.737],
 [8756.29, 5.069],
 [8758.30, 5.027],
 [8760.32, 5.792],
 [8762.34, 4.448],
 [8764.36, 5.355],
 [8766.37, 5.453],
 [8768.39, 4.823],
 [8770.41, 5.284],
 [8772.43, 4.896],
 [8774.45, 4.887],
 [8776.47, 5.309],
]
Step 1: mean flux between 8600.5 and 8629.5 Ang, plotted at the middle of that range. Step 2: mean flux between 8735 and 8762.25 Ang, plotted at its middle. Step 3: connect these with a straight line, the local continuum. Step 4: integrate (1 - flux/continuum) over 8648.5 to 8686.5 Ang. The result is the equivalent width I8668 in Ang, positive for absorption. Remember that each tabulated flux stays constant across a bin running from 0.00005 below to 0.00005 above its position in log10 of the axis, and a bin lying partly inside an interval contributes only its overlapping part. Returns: -0.8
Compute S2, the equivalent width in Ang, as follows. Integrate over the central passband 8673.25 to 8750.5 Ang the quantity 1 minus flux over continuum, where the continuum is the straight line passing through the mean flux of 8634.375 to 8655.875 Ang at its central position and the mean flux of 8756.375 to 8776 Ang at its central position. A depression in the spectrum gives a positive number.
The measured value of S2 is 0.7 Ang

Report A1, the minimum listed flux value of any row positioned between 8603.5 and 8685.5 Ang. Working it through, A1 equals 3.943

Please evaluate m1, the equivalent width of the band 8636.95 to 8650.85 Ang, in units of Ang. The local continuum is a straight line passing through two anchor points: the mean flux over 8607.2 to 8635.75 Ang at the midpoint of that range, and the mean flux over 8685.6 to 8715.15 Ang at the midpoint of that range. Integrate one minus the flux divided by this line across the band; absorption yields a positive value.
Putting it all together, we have 1.3 Ang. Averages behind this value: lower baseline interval 5.43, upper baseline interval 4.98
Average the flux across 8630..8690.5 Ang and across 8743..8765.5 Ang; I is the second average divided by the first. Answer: 0.97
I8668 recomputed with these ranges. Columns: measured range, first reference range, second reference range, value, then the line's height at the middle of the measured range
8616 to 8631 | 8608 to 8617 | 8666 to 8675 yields -0.9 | 5.08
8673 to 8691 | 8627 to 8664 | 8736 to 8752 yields -0.5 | 5.16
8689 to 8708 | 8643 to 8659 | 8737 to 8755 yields 0.2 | 4.98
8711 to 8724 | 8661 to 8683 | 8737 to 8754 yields 0.8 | 5.2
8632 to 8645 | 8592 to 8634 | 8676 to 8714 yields -0.6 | 5.19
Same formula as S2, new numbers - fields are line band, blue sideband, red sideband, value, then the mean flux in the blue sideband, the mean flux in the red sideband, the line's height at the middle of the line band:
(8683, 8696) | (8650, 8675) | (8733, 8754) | 0.6 Ang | 5.32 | 5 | 5.21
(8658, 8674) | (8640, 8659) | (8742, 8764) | -1.1 Ang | 4.96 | 5.08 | 4.98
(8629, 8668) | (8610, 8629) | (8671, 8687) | 1.1 Ang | 5.25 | 5.48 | 5.36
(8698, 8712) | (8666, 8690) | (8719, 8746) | 0.4 Ang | 5.33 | 4.9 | 5.12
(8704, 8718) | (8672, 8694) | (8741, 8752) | 0.8 Ang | 5.25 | 5.11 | 5.19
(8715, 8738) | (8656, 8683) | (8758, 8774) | 1.4 Ang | 5.36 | 5.13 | 5.22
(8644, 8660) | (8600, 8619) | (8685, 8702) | 0.6 Ang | 5.16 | 5.02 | 5.09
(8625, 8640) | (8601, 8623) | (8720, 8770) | -1.1 Ang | 5.2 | 5.01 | 5.17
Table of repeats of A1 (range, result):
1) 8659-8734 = 4.134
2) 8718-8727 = 4.509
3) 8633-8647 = 4.336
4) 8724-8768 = 4.448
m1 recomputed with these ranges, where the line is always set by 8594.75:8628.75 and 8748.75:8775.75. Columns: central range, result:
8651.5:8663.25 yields -0.4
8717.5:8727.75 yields 0.4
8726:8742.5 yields 0.7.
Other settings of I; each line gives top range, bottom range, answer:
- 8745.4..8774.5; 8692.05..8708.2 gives 1.03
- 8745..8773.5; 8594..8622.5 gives 1.00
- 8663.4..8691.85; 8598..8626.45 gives 1.00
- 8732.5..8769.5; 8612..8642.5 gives 0.93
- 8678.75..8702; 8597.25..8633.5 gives 0.95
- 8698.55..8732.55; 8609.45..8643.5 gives 0.92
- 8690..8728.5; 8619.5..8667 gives 0.94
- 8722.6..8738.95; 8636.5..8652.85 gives 1.02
